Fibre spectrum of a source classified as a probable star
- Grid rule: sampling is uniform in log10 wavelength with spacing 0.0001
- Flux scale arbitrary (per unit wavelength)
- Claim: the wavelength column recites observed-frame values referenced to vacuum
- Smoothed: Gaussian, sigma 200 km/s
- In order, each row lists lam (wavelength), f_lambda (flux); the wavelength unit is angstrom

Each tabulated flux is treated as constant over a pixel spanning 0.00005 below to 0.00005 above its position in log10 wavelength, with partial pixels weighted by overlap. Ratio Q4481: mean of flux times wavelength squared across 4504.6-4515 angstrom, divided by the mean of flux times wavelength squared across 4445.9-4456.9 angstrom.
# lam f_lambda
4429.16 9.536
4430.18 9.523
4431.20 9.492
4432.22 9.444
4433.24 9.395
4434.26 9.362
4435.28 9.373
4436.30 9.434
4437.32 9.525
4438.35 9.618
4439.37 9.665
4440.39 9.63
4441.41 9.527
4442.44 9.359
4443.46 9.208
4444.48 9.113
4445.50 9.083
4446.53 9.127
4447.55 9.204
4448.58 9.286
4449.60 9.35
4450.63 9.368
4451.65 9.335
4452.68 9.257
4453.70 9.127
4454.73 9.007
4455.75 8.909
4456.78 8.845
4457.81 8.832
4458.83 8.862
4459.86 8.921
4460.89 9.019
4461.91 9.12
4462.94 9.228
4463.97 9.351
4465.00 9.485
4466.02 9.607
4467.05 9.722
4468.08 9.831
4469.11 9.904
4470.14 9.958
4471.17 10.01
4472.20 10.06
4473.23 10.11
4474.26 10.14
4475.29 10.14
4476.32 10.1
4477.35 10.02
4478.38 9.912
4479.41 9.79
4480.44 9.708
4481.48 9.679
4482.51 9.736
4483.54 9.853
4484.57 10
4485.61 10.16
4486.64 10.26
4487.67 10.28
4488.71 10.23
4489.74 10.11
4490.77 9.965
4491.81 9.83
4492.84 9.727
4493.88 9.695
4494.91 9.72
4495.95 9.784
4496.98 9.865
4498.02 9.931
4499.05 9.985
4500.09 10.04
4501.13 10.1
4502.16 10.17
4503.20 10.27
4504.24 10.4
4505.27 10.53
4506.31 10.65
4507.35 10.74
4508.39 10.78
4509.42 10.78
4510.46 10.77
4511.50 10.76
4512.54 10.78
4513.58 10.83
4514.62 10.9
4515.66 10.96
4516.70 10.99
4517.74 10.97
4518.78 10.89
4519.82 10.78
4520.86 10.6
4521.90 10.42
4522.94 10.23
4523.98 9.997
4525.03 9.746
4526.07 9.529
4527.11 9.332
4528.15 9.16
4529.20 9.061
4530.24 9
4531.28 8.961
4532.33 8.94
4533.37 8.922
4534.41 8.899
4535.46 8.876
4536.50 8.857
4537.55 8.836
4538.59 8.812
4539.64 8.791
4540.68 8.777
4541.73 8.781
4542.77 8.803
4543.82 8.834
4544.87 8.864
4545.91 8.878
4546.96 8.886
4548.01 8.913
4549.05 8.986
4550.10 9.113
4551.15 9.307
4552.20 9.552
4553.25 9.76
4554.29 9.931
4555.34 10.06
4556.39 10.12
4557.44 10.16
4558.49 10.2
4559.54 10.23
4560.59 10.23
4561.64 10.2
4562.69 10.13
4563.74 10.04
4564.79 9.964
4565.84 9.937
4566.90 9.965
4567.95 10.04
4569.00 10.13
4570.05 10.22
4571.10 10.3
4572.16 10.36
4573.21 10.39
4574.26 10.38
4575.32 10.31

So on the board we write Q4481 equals 1.20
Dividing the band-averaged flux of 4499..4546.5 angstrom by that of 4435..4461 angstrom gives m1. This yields 1.07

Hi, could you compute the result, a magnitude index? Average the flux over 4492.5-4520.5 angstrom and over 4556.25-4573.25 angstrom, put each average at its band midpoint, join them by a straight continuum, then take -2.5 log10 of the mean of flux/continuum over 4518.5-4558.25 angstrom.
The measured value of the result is 0.10 mag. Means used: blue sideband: 10.4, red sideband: 10.1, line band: 9.37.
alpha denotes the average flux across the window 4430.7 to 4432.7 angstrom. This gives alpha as 9.47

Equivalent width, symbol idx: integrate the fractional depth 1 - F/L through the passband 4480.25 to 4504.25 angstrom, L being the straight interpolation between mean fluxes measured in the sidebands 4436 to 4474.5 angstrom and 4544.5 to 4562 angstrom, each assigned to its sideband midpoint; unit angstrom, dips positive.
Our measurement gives -1.3 angstrom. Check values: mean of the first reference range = 9.39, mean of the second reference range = 9.62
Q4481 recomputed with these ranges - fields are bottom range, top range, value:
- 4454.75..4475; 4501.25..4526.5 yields 1.14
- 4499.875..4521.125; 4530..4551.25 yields 0.85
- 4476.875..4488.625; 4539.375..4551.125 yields 0.92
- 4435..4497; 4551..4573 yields 1.09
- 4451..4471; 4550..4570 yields 1.12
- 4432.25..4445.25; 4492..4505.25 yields 1.09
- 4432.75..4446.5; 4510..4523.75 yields 1.18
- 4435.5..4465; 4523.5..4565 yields 1.06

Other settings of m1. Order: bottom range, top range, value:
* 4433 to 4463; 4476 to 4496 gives 1.07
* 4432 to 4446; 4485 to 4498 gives 1.06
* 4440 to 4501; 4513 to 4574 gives 1.01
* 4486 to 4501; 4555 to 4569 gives 1.01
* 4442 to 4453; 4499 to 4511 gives 1.13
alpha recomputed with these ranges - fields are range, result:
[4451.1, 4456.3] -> 9.13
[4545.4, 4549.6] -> 8.91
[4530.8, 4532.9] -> 8.94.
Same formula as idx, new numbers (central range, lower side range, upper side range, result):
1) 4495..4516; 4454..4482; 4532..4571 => -2.01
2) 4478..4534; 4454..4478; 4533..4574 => -3.26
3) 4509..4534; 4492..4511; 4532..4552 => -1.43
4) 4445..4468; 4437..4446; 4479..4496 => 0.91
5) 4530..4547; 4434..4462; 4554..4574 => 1.84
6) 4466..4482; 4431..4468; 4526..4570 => -1.05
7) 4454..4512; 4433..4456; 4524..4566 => -3.37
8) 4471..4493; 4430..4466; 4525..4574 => -1.53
